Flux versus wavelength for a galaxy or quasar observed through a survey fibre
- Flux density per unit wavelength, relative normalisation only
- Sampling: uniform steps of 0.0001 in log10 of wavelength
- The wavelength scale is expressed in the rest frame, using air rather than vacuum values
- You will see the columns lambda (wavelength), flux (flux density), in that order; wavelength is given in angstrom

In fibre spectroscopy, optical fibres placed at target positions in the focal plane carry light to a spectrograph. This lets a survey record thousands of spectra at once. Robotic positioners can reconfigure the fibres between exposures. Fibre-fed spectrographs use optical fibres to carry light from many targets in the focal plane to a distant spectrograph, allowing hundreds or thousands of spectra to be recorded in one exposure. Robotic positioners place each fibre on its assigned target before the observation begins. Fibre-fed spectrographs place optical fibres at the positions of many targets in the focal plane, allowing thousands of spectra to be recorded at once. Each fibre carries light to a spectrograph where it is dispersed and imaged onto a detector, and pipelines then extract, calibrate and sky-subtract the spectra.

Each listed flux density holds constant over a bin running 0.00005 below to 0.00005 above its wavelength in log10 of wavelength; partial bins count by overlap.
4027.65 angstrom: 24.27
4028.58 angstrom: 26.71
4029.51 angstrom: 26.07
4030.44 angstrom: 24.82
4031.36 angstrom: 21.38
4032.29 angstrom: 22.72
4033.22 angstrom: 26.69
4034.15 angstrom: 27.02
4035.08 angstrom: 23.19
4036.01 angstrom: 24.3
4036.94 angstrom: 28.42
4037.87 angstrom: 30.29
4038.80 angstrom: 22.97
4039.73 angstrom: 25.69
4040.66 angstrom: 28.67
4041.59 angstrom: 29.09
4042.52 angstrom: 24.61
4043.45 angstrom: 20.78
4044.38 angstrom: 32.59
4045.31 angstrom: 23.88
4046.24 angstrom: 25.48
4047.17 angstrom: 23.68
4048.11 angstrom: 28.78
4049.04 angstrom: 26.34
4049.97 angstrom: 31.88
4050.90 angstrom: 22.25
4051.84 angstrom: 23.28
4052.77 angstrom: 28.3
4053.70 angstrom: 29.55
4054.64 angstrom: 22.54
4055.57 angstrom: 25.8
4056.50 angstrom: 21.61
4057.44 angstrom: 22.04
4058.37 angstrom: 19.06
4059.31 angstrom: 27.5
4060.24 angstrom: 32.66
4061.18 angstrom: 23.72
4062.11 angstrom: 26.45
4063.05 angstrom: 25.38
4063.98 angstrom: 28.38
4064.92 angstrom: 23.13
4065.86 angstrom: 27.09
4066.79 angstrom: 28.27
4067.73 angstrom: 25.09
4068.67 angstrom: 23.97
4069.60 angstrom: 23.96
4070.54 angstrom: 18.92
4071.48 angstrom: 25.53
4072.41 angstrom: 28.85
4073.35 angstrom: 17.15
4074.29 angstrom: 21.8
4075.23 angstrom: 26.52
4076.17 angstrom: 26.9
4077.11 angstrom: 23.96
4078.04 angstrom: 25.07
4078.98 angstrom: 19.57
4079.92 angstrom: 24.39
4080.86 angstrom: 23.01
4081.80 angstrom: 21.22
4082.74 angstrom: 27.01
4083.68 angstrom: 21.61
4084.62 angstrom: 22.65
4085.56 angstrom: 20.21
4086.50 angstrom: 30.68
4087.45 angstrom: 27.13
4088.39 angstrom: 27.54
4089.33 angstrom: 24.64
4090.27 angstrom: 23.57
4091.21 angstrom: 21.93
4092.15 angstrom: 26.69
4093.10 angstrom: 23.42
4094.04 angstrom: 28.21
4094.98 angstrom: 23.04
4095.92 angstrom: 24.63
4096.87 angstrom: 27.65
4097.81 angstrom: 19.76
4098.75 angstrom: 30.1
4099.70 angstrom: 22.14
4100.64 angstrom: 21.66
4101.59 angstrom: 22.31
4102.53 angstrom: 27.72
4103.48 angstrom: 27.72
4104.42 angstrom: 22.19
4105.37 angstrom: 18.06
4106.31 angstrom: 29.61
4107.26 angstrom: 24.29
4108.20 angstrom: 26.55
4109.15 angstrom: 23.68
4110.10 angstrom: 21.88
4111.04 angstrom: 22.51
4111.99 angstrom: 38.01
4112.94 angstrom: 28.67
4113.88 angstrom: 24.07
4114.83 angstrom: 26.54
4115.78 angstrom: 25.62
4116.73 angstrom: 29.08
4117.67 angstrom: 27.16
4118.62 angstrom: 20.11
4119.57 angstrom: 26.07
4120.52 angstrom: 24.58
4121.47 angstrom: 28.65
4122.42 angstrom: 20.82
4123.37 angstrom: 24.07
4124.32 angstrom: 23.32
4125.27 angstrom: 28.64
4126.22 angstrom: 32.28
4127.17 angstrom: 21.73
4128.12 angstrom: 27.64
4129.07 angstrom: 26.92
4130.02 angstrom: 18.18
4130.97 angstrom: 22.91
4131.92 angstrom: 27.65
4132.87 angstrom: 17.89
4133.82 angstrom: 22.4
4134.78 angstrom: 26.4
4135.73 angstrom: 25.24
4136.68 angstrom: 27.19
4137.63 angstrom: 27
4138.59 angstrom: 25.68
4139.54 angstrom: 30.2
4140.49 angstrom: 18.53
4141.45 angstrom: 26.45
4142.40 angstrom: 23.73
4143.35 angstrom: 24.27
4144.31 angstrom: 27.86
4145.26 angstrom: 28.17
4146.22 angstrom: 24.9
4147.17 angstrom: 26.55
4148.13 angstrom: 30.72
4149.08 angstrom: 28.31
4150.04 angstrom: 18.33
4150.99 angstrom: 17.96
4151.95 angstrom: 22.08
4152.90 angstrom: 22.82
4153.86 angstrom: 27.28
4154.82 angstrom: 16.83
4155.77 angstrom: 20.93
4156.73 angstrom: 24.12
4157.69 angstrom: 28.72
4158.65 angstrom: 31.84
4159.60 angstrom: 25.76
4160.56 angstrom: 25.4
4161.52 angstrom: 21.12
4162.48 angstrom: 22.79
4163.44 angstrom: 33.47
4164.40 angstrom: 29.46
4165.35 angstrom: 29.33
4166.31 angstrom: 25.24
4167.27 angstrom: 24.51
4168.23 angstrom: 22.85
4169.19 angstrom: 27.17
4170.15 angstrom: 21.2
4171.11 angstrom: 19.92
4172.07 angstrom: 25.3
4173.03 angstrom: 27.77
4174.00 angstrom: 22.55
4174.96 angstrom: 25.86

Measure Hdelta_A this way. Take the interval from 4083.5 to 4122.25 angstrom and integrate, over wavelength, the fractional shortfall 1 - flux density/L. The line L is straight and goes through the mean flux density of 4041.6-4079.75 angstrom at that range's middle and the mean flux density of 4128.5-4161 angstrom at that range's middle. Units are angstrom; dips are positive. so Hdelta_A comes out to -0.4 angstrom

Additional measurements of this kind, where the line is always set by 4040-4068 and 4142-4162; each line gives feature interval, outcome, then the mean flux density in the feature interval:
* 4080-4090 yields 0.4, 24.5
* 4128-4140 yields 0.0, 24.9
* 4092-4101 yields 0.2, 24.7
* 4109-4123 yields -0.4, 25.9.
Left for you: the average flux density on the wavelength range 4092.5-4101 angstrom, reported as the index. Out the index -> 24.6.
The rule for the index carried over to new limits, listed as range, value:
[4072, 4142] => 24.8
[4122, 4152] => 24.9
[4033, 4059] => 25.7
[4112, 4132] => 25.7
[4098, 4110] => 24.5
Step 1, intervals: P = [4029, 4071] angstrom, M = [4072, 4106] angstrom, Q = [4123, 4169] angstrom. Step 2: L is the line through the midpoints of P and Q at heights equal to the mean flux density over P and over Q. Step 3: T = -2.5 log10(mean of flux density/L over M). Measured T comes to 0.05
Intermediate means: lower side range 25.5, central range 24.2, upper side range 25.1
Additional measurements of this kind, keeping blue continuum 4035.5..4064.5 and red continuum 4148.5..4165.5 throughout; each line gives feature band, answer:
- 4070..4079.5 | 0.10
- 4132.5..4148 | -0.02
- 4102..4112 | 0.01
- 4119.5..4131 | 0.00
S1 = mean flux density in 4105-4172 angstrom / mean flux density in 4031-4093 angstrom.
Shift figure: 1.00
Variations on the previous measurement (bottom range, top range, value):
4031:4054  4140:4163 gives 0.94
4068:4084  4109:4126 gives 1.10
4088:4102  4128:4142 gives 1.01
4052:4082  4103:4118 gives 1.05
